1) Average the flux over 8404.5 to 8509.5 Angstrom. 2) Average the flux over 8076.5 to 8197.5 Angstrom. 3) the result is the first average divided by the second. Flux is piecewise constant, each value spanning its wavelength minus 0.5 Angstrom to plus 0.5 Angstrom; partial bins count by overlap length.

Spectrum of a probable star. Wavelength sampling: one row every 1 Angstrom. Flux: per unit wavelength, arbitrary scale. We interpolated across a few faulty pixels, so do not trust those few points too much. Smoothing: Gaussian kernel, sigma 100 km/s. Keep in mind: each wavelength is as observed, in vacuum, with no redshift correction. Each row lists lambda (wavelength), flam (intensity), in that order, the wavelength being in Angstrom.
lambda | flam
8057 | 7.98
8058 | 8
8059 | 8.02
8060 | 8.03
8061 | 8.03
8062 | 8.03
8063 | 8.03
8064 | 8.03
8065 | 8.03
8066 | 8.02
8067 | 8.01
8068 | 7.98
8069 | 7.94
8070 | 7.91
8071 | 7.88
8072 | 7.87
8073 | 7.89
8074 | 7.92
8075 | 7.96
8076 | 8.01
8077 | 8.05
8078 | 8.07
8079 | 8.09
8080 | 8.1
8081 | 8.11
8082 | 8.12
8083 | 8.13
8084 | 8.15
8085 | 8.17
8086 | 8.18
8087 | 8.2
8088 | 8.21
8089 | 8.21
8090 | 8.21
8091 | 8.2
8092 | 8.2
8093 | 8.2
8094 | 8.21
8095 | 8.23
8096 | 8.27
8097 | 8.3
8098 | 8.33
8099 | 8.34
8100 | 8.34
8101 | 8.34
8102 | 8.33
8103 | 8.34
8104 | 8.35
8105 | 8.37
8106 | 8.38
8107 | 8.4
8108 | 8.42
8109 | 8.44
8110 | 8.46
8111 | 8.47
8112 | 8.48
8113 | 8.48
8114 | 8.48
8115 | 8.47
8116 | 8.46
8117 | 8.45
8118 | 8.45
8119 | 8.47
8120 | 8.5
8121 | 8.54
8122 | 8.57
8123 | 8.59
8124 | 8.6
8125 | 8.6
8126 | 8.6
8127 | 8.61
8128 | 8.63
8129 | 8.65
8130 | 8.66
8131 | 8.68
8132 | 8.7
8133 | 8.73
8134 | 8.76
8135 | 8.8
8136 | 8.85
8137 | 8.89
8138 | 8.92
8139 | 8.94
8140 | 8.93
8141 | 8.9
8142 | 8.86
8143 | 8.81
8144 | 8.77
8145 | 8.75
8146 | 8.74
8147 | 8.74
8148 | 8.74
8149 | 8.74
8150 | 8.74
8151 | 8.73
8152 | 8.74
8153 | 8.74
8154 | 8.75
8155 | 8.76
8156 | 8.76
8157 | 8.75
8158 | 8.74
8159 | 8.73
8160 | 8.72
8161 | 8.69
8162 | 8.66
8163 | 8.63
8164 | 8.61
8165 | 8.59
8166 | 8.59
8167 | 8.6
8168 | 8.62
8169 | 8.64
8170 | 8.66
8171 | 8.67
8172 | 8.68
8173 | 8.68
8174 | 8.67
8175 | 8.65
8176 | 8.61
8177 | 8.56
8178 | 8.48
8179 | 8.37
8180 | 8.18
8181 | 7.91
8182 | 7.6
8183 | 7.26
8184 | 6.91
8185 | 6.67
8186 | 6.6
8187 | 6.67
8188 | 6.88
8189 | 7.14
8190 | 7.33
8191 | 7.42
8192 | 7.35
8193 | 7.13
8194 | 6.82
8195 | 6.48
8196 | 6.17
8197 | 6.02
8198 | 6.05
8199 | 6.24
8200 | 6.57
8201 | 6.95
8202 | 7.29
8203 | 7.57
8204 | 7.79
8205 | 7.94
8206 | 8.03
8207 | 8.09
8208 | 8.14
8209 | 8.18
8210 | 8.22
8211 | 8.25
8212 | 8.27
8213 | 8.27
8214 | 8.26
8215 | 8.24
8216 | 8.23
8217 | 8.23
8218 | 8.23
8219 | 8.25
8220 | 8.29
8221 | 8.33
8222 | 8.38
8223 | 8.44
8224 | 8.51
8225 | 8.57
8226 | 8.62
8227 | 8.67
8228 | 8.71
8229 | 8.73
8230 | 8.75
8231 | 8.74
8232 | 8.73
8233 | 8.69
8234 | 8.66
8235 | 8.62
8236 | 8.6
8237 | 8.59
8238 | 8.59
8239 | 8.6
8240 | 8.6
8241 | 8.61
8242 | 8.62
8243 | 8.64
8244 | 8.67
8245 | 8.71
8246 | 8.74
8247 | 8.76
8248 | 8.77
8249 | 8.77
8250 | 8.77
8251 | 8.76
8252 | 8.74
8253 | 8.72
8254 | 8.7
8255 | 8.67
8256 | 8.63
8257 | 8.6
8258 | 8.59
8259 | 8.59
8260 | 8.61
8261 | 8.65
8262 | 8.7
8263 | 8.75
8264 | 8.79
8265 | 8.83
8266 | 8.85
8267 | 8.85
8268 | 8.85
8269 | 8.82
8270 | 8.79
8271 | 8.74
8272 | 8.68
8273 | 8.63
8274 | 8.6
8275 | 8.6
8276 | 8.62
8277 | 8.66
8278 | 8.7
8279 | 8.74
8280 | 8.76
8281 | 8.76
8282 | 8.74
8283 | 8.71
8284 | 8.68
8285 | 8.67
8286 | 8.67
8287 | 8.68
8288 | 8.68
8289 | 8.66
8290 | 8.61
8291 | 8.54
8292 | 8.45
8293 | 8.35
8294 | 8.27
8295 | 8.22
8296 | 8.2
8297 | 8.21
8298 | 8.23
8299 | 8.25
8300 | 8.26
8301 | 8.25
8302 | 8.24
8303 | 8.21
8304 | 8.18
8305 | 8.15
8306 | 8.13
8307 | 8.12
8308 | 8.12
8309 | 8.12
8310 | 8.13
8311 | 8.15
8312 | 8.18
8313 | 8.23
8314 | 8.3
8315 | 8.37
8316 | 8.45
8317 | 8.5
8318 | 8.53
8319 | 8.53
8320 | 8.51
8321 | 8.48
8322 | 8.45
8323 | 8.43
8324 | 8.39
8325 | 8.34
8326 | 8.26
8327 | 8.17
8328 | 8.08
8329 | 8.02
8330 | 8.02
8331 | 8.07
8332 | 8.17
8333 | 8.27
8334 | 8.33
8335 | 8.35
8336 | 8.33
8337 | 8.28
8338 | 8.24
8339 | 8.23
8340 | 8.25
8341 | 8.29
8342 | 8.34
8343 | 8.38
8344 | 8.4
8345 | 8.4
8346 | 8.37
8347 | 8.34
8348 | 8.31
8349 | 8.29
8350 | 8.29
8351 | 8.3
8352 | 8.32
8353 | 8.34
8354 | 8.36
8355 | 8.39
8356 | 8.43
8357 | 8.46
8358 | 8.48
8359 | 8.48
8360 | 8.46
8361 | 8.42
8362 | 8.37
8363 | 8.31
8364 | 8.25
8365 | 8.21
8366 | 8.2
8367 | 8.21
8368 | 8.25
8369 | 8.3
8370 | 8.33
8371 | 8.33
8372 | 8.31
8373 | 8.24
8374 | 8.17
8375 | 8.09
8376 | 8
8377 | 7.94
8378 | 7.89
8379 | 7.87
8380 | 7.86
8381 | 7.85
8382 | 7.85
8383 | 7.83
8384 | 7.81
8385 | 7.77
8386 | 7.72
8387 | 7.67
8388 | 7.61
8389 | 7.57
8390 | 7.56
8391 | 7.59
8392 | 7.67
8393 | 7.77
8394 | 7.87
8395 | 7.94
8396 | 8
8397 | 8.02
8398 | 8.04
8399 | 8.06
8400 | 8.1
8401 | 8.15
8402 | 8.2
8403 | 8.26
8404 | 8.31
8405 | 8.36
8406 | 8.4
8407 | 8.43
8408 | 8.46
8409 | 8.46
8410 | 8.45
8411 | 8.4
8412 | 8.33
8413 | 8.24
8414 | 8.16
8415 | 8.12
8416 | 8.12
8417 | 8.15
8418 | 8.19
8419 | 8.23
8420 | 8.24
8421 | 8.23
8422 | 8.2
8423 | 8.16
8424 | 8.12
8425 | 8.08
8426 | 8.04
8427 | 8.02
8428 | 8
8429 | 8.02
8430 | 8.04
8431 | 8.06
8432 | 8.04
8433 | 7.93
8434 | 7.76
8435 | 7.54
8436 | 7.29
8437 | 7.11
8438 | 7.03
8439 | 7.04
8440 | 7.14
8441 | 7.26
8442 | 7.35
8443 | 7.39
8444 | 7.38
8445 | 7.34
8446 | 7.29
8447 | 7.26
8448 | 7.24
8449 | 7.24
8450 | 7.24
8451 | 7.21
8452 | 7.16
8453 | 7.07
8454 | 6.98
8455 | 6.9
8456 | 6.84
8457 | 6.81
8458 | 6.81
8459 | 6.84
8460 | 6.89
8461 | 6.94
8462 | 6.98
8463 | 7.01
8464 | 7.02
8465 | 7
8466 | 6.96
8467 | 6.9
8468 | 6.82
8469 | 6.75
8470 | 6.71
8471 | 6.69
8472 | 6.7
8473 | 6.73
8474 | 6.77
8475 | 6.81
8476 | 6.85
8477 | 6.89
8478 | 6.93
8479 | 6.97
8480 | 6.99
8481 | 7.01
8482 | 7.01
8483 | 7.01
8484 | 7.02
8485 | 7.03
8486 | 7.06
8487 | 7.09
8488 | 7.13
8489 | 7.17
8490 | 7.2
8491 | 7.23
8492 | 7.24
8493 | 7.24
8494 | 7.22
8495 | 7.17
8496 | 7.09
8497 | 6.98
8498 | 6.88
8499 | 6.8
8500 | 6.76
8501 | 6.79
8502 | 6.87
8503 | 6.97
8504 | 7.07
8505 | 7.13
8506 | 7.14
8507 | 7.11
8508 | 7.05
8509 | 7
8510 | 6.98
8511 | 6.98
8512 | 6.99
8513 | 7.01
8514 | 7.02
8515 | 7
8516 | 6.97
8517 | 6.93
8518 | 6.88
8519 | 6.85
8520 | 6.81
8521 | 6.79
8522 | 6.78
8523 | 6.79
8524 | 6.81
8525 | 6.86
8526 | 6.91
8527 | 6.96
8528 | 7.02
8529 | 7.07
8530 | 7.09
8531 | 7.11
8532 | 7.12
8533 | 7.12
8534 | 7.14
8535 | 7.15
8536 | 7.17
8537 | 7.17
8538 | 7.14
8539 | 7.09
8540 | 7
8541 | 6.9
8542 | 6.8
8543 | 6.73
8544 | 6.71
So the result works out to 0.89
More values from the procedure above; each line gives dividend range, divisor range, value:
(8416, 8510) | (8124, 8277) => 0.87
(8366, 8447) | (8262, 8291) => 0.91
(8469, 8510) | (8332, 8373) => 0.84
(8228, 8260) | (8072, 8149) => 1.03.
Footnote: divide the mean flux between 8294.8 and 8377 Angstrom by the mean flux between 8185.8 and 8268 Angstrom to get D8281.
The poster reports 1.01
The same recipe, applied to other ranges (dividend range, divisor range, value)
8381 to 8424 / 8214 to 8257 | 0.94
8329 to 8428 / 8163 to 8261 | 1.00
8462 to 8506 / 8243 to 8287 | 0.80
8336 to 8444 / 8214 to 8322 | 0.95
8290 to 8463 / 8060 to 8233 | 0.97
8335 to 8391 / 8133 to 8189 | 0.97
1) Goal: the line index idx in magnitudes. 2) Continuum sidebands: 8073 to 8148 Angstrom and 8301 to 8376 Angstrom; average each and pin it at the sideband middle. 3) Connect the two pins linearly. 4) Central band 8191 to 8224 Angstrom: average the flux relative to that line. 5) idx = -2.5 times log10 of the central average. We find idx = 0.10 mag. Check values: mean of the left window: 8.44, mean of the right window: 8.29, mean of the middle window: 7.66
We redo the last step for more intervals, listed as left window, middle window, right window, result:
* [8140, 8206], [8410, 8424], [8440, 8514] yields -0.141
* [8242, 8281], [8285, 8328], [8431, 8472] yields 0.000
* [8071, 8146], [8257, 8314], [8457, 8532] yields -0.101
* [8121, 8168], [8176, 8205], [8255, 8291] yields 0.208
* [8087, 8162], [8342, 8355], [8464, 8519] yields -0.102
